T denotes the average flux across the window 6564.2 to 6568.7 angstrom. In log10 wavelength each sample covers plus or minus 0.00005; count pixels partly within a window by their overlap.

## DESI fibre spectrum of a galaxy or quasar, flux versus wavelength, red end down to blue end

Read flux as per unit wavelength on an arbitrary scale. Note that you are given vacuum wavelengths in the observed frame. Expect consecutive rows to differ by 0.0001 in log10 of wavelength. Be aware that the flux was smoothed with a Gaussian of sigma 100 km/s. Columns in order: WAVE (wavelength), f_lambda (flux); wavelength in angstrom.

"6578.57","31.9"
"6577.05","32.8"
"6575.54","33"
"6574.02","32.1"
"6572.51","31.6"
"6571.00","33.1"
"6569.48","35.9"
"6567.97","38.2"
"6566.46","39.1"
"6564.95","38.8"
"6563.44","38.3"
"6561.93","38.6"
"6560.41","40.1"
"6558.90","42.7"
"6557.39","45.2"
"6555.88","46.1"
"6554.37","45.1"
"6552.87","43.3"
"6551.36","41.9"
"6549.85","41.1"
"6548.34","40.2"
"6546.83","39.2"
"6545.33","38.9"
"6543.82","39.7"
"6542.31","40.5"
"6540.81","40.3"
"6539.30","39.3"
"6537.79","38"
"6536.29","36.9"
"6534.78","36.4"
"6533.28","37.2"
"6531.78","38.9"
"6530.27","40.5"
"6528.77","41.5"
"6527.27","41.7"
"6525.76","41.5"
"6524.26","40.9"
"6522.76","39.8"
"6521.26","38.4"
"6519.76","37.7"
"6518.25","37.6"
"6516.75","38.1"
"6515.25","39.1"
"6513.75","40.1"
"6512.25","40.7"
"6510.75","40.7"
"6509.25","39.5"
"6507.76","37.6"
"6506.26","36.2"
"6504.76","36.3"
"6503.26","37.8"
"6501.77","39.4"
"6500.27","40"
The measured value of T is 38.7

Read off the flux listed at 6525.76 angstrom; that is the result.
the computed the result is 41.5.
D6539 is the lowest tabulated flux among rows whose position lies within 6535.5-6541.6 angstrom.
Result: 36.9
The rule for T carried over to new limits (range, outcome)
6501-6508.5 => 37.5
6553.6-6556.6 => 45.7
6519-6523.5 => 38.6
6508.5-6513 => 40.4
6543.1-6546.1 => 39.4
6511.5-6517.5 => 39.5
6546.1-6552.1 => 40.6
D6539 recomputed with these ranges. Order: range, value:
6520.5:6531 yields 38.4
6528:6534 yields 37.2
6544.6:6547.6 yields 38.9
